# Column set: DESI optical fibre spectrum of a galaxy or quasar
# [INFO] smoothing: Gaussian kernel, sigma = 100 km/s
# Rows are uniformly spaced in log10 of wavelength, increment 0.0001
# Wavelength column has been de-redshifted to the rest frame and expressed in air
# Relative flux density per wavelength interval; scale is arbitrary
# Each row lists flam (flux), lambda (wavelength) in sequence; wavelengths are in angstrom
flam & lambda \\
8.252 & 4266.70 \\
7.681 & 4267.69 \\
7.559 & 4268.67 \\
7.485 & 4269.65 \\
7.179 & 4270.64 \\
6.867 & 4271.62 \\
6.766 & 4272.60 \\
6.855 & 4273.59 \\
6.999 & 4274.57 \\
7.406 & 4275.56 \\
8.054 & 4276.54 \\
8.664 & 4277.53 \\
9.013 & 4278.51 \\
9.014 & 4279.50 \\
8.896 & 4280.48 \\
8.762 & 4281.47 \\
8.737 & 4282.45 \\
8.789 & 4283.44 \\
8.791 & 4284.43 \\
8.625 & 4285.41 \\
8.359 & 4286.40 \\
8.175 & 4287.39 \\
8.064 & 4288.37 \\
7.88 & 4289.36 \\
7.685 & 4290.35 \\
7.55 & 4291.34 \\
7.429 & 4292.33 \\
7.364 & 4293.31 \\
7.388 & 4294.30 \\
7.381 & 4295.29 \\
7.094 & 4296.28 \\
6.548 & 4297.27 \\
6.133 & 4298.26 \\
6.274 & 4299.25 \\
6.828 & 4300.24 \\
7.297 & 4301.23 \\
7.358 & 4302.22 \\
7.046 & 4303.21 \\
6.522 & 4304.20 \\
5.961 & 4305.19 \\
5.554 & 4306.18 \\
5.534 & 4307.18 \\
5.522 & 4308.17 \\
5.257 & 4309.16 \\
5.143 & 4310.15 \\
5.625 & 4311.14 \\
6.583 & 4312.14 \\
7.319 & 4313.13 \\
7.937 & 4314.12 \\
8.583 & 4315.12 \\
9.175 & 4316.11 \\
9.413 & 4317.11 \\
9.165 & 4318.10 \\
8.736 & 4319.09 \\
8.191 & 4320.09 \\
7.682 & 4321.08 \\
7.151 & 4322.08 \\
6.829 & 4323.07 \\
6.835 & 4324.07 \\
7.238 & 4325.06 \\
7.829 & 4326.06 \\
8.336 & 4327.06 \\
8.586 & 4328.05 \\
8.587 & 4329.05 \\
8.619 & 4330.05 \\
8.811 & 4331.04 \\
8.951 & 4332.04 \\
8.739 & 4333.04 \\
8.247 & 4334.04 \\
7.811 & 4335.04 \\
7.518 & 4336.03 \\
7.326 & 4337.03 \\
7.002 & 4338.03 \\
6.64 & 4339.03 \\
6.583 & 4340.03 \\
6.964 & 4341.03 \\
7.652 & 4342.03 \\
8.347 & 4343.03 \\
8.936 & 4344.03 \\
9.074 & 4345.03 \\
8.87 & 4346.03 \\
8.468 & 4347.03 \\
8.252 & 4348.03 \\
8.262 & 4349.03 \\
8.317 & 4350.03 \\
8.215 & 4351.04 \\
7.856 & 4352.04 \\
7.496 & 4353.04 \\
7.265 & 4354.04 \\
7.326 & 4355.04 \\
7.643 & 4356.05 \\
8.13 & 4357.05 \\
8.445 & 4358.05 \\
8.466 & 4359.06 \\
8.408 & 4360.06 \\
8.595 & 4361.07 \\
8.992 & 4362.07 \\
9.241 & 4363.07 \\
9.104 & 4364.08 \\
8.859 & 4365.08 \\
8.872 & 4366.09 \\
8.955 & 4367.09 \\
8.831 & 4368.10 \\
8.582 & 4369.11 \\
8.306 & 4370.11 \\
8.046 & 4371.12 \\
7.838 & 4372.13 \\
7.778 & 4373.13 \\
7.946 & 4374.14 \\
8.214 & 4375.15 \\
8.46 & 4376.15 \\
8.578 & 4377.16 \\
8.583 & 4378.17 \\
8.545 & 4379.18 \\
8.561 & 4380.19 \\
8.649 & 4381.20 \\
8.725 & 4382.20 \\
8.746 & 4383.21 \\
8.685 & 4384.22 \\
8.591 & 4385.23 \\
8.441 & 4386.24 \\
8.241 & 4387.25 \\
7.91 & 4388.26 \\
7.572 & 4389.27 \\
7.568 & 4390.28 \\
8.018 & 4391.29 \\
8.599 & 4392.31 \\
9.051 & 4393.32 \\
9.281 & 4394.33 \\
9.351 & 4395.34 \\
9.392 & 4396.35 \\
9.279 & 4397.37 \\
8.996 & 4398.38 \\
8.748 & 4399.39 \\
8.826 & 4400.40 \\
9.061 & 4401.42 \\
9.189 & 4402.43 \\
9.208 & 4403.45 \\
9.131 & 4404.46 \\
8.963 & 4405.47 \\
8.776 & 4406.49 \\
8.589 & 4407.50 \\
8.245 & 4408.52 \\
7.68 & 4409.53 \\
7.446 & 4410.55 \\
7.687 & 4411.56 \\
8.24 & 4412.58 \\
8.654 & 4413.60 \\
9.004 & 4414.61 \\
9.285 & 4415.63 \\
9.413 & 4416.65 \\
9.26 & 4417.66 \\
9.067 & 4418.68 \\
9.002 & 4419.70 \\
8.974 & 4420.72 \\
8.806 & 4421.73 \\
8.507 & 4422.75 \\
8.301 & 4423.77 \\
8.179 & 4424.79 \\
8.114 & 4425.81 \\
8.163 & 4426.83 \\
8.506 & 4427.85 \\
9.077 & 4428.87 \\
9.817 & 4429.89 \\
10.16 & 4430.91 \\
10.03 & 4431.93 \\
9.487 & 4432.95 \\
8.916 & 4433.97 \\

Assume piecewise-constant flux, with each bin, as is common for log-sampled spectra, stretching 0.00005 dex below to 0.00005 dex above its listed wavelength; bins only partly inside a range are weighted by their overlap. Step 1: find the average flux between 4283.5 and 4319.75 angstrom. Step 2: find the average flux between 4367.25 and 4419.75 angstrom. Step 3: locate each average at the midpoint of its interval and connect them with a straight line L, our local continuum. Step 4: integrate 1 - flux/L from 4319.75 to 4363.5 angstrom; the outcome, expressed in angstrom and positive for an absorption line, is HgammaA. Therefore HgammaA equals -0.9 angstrom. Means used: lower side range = 7.28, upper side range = 8.59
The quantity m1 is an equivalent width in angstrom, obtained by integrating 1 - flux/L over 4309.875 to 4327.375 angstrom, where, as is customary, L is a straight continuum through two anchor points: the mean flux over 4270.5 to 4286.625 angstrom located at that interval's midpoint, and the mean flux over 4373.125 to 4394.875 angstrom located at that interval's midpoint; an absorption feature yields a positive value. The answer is 1.2 angstrom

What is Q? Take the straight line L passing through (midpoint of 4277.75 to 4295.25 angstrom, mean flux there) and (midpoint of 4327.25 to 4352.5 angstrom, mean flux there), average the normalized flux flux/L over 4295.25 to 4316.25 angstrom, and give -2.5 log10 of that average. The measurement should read 0.23 mag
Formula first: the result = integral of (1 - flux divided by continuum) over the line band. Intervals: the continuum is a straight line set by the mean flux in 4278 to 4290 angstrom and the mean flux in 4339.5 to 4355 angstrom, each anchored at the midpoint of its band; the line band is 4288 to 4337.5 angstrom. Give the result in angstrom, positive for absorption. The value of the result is 5.4 angstrom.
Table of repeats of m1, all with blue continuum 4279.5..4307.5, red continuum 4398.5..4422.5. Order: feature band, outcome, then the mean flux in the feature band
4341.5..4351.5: -0.48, 8.43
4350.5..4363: 0.08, 8.11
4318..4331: -0.28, 7.98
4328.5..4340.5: 0.01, 7.91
